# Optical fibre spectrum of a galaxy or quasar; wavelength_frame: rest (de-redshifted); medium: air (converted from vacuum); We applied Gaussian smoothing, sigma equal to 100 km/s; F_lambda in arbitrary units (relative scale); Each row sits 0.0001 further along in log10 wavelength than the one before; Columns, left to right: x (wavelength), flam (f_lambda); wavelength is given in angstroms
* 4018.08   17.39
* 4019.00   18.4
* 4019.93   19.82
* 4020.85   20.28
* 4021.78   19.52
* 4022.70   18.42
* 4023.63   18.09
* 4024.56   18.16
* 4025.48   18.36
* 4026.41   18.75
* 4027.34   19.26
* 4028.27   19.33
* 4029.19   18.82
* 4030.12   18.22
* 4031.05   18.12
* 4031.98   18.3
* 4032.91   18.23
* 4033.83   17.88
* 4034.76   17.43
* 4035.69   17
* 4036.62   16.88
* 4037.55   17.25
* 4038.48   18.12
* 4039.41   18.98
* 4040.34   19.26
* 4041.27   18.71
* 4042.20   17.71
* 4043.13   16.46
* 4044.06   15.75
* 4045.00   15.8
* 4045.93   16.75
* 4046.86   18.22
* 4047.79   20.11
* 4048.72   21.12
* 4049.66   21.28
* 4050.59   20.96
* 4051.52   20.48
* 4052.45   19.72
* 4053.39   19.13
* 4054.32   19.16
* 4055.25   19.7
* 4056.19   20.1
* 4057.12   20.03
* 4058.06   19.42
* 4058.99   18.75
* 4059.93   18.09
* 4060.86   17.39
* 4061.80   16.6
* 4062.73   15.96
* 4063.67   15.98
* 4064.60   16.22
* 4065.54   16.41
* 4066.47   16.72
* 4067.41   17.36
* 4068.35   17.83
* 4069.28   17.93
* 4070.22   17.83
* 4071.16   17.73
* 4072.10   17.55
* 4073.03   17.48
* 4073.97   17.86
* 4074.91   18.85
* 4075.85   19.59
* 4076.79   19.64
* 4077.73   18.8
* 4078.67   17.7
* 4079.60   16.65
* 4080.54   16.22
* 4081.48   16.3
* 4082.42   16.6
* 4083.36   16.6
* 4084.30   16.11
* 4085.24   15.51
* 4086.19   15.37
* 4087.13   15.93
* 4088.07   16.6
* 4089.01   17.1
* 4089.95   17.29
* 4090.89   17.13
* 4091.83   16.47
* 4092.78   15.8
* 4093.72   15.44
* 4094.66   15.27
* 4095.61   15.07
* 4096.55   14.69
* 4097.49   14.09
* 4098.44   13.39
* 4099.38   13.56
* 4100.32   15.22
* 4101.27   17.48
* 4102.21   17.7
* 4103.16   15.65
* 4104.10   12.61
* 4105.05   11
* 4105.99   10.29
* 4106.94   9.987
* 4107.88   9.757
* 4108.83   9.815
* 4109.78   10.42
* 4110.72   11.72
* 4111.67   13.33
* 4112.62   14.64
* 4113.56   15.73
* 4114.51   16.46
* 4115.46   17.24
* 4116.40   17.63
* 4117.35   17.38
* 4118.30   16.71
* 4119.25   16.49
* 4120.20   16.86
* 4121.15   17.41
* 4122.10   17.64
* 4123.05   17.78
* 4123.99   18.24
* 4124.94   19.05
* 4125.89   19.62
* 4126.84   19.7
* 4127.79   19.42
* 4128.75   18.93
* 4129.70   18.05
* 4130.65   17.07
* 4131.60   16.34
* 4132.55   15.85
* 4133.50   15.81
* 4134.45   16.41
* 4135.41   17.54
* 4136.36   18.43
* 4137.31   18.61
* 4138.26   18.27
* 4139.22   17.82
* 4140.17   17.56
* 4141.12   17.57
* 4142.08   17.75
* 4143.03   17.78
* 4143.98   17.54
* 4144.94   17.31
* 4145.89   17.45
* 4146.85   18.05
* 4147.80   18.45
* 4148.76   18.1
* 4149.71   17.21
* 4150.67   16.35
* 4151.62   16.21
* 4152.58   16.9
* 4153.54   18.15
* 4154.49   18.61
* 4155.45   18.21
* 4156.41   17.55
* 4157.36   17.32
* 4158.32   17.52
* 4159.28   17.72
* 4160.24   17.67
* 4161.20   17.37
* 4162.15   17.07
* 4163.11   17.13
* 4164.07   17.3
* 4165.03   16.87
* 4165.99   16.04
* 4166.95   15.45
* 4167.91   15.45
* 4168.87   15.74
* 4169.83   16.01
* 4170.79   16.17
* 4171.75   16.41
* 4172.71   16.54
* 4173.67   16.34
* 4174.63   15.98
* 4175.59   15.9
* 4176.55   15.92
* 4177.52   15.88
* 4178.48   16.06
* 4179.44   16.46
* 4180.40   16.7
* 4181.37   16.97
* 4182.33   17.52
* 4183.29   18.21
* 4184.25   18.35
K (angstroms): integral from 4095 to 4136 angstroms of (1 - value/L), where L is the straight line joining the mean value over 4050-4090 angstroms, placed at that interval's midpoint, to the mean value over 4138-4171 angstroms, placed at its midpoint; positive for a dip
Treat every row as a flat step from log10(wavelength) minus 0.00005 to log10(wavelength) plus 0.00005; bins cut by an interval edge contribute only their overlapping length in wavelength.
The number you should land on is 4.4 angstroms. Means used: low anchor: 17.8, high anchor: 17.2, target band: 15.6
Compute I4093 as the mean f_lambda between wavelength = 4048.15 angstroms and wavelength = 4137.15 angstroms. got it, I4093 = 16.7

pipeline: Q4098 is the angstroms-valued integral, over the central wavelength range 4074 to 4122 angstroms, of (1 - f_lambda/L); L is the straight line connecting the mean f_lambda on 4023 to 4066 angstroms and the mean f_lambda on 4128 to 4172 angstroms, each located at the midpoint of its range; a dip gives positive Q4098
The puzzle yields 6.2 angstroms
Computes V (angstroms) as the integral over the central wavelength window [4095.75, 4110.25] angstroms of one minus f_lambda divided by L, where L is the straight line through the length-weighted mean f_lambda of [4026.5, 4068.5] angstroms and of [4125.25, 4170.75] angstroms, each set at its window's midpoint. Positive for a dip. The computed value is 3.8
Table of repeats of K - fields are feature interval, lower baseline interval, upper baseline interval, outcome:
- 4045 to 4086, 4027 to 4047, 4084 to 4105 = -3.36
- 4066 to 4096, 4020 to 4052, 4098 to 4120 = -2.28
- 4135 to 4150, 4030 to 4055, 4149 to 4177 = -0.67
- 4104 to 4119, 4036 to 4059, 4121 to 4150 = 3.81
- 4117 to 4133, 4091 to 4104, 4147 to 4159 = -1.32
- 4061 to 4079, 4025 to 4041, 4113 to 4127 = 0.37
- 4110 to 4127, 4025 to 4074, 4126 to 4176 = 0.81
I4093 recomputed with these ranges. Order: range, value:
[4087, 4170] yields 16.4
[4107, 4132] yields 16.2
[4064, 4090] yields 17.2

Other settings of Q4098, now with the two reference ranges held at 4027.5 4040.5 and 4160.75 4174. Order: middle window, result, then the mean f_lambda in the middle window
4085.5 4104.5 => 1.9 angstroms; 15.6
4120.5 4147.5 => -1.5 angstroms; 17.8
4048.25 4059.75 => -1.3 angstroms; 19.9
